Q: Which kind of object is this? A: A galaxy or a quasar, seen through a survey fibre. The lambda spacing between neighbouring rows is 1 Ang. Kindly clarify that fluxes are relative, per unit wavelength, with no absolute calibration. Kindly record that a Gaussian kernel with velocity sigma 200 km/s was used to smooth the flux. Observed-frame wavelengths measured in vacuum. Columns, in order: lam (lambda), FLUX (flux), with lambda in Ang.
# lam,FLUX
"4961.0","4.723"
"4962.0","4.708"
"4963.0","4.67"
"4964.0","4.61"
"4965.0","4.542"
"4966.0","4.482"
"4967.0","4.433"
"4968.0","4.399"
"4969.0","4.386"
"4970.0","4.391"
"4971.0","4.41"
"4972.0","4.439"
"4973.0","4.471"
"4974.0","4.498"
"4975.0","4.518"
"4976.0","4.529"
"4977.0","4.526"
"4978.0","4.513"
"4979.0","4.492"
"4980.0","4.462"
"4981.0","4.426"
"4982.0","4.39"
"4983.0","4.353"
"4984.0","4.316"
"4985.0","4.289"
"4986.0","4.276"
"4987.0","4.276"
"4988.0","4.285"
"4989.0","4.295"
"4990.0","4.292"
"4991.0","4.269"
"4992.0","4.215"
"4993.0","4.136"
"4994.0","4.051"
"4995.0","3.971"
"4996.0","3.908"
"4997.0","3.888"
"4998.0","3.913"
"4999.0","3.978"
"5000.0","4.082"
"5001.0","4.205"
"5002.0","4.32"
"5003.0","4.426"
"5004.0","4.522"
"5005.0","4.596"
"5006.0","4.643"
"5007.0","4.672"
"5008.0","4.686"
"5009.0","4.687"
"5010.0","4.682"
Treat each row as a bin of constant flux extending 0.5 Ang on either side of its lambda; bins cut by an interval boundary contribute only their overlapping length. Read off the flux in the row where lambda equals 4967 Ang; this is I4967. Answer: 4.433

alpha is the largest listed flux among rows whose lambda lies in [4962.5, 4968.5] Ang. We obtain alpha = 4.67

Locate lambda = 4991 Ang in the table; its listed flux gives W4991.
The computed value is 4.269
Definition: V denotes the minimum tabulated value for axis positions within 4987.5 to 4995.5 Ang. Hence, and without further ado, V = 3.971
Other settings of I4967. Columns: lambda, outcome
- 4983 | 4.353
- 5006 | 4.643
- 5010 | 4.682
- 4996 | 3.908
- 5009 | 4.687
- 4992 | 4.215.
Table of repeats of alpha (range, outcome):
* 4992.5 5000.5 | 4.136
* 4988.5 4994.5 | 4.295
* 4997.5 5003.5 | 4.426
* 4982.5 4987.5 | 4.353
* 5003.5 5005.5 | 4.596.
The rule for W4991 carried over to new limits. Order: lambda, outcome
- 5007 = 4.672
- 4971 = 4.41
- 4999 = 3.978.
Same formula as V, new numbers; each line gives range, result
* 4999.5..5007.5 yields 4.082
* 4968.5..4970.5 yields 4.386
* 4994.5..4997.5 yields 3.888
